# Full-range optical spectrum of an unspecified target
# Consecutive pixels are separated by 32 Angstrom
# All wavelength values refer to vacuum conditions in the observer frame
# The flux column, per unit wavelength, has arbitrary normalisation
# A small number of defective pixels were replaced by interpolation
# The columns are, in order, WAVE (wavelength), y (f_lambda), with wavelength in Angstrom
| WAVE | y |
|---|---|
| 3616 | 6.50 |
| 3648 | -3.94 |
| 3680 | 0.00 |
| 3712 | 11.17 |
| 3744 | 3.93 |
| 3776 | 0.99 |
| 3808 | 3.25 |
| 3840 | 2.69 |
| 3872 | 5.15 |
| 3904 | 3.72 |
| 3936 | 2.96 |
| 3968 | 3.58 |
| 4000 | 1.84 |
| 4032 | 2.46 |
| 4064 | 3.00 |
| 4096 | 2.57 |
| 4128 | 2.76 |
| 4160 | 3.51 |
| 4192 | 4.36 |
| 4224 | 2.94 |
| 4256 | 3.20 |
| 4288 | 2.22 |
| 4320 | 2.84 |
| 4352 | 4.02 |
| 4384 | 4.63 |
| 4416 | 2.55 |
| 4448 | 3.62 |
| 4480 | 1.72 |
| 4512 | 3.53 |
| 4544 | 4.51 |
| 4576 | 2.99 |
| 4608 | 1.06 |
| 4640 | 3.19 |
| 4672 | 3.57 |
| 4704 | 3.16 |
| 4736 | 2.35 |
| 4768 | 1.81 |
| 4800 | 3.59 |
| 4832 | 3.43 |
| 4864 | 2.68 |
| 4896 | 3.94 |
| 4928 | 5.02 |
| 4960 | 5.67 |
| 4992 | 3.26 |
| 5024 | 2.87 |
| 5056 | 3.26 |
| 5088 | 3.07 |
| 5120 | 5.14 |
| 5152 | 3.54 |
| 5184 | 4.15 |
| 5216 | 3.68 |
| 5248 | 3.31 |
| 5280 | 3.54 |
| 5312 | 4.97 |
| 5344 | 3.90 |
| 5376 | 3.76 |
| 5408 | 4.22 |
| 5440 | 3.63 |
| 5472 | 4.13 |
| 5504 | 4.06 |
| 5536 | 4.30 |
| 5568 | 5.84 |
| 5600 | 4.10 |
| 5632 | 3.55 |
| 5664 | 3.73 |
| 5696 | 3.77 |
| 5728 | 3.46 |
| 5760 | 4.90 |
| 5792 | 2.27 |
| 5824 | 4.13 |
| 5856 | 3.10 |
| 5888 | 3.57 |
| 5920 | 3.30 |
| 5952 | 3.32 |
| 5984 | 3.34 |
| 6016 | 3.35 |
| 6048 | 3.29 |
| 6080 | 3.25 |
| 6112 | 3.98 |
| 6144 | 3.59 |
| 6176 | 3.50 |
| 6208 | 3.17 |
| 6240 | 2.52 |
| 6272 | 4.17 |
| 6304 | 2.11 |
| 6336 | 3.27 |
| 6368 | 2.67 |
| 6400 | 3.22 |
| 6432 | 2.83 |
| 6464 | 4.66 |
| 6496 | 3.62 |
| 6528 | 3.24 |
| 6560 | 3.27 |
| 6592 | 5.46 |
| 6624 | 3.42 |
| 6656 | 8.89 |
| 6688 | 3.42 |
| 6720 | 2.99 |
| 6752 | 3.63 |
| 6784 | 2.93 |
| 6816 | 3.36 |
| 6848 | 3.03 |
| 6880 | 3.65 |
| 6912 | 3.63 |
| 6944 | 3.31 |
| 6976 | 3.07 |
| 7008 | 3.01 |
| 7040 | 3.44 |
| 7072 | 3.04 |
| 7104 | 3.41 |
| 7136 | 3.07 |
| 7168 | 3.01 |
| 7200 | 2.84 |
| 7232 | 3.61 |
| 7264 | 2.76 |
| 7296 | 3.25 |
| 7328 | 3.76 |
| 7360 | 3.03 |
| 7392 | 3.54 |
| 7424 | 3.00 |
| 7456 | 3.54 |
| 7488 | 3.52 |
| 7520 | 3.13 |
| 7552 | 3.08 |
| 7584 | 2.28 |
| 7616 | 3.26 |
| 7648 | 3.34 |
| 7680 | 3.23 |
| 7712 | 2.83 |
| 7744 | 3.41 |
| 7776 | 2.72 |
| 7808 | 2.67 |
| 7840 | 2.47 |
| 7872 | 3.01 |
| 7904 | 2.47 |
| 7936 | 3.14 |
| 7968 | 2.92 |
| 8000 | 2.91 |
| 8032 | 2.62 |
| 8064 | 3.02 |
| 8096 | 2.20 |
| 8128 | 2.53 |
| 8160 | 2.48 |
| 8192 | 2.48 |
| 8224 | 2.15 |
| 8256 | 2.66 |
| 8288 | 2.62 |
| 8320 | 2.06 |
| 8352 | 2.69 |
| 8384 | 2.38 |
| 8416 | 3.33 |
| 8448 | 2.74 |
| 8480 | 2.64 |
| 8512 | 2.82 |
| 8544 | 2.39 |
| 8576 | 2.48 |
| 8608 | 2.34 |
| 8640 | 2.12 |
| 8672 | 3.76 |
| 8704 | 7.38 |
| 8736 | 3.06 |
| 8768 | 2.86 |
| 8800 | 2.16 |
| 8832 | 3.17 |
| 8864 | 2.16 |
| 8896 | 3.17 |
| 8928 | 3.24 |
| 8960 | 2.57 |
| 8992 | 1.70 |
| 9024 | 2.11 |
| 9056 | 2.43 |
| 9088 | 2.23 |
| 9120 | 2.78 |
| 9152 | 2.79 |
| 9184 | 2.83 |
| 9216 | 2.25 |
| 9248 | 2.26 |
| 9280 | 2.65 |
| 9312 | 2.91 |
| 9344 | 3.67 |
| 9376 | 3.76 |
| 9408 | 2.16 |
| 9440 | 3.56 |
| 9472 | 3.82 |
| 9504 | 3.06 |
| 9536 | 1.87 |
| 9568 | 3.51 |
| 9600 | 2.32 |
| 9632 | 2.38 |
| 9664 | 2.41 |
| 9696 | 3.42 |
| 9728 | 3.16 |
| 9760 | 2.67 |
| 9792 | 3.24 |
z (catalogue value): 0.326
